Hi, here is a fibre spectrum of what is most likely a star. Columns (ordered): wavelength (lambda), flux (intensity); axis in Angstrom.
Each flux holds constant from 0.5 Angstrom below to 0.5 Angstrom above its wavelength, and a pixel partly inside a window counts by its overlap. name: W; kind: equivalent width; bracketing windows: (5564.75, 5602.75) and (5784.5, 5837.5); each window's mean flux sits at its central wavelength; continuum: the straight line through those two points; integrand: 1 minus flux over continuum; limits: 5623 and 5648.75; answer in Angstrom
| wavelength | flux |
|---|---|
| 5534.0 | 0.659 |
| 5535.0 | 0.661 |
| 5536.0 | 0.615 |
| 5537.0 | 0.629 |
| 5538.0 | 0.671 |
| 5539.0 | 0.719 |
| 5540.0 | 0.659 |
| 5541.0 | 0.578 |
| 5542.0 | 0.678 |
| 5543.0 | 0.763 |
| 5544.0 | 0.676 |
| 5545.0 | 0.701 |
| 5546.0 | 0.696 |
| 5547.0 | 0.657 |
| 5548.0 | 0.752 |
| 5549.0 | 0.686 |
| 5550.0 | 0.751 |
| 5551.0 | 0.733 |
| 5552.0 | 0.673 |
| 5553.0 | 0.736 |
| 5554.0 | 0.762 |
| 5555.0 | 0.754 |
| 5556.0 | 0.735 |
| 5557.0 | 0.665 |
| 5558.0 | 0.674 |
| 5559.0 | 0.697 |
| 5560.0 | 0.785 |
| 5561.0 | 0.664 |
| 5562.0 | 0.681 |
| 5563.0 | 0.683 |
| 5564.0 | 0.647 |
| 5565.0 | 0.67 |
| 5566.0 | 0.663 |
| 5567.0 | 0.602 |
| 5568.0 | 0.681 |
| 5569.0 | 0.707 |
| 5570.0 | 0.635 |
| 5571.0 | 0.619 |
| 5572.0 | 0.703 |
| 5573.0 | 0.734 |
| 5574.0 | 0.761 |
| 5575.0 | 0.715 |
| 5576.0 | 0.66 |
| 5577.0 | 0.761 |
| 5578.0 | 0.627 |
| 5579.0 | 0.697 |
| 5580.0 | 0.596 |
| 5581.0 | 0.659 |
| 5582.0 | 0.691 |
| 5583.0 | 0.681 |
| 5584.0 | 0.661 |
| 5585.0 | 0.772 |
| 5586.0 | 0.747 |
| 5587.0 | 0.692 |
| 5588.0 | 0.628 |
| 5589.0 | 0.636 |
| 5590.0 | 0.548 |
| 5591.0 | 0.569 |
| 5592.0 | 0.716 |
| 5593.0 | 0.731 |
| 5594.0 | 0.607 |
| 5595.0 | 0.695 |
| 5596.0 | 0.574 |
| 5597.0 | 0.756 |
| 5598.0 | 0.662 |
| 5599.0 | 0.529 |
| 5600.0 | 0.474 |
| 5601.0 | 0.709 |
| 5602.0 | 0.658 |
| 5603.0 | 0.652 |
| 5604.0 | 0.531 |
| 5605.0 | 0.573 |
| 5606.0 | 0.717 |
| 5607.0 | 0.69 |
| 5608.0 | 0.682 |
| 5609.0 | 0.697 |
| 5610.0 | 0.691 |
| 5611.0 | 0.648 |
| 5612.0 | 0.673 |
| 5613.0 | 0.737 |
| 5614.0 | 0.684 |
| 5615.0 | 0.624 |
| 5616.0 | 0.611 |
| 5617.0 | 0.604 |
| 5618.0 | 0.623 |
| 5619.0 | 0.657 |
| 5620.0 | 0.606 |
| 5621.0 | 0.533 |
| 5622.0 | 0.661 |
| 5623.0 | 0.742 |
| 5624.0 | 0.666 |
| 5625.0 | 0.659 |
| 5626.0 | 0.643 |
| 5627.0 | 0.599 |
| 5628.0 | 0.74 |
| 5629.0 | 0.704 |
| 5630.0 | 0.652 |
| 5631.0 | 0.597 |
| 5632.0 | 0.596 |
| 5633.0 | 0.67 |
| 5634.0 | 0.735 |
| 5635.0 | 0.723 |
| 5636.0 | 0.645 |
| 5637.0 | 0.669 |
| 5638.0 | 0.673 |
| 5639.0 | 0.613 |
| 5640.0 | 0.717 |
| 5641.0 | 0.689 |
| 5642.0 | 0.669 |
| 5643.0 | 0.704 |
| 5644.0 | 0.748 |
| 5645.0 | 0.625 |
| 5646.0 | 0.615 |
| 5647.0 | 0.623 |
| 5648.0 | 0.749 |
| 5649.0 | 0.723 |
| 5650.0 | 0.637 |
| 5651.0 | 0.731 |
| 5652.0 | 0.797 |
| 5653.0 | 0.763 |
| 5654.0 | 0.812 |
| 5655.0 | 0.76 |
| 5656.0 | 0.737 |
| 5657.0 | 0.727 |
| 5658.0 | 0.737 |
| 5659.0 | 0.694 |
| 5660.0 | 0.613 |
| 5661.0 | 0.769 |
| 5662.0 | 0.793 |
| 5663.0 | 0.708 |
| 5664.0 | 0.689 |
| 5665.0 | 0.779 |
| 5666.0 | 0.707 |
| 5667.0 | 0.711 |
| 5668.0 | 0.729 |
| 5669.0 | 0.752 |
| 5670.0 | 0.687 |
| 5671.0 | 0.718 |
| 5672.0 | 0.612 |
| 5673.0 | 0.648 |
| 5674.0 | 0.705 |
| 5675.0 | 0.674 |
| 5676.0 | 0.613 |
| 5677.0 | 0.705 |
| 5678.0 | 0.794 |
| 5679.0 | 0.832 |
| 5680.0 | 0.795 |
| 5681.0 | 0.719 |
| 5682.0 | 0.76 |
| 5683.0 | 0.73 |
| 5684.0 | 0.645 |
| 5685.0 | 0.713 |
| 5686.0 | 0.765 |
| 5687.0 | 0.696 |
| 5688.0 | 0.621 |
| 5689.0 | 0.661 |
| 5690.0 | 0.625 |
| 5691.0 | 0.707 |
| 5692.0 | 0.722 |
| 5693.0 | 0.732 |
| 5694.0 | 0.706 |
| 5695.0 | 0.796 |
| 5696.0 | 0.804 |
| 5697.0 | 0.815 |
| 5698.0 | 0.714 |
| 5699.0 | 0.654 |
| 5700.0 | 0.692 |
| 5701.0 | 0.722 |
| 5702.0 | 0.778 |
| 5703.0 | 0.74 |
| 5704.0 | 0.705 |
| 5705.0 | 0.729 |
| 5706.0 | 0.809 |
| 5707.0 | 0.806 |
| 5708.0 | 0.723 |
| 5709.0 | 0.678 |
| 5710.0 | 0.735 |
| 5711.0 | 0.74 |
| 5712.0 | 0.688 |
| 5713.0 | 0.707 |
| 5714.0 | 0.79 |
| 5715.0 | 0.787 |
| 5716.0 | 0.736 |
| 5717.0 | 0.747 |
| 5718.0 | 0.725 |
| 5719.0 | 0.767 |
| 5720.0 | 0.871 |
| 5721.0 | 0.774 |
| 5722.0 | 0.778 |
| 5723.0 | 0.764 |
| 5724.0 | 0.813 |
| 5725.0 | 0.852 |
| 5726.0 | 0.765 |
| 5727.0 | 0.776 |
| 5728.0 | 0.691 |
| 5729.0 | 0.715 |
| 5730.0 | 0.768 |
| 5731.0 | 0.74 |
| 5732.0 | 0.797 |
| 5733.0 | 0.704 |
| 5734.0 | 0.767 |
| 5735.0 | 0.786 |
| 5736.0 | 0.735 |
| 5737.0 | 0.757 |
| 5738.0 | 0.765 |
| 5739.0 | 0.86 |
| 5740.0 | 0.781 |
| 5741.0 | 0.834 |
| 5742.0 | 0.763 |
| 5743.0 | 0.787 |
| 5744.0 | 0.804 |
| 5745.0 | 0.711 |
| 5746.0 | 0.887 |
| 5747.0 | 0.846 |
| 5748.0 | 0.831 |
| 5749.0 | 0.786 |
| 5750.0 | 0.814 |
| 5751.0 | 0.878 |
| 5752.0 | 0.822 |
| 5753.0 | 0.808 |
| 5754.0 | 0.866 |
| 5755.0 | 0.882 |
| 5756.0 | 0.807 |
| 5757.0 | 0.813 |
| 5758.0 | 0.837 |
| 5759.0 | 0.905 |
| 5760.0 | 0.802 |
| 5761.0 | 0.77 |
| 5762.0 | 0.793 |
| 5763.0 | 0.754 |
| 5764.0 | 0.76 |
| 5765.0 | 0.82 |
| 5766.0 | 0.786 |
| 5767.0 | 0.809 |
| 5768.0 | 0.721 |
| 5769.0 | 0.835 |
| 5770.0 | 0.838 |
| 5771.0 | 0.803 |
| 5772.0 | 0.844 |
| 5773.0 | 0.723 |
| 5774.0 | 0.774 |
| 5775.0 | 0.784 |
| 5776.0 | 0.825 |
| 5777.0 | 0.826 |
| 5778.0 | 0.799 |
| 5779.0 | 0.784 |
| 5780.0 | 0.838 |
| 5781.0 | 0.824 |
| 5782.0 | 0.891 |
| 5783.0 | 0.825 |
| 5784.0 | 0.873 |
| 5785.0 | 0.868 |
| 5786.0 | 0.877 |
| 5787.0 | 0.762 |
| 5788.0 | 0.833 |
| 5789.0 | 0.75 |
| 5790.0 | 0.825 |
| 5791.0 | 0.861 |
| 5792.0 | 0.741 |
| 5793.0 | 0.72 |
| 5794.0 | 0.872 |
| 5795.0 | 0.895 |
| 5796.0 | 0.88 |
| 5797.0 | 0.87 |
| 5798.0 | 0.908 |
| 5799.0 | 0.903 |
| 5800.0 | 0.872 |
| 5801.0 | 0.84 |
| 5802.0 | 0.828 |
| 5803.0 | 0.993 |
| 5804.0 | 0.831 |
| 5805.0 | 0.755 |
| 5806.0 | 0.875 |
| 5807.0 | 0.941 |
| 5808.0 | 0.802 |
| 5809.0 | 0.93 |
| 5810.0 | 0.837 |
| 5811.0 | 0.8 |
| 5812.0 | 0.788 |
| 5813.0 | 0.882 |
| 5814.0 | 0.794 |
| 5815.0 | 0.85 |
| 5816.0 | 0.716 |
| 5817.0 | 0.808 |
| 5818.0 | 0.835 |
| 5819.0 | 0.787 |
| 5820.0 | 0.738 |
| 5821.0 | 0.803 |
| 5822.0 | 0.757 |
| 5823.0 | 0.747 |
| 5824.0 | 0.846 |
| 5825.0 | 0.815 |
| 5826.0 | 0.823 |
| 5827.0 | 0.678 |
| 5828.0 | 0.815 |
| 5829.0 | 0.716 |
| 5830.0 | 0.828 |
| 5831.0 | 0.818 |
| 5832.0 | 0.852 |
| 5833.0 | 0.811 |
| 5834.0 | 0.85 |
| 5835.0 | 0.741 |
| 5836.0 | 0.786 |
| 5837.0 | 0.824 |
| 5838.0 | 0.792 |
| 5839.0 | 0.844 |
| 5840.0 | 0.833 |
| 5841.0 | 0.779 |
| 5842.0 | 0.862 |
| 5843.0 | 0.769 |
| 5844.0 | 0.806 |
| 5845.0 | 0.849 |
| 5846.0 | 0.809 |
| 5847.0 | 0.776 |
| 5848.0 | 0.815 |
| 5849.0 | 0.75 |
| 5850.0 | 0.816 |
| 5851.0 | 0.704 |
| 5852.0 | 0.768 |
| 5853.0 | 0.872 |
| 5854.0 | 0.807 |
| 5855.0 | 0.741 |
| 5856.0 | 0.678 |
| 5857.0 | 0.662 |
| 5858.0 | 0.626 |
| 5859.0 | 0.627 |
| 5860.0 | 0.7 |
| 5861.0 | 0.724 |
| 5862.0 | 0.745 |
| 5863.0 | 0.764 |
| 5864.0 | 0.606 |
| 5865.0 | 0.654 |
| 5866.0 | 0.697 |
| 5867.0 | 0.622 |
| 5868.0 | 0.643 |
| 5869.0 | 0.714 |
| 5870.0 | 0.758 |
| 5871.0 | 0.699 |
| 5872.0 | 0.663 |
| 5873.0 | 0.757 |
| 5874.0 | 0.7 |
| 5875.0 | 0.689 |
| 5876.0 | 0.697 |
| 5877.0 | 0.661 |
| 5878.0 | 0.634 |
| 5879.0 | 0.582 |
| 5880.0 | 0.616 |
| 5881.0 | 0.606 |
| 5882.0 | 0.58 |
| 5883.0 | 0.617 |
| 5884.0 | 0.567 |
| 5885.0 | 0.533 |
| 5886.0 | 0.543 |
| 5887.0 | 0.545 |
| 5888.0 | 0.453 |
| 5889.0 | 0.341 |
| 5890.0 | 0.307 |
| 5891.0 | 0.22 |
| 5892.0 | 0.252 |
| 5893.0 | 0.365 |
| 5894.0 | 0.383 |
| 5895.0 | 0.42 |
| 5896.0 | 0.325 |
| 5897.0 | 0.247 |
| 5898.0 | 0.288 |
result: 1.1 Angstrom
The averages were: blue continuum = 0.664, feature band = 0.671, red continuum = 0.822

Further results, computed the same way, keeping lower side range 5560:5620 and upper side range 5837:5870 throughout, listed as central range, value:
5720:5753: -3.7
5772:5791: -2.5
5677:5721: -2.5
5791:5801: -1.7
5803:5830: -2.8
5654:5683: -1.5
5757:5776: -2.1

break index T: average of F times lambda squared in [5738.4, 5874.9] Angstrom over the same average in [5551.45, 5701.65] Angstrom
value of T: 1.24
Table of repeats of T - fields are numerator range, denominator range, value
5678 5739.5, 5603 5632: 1.18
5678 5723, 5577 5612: 1.17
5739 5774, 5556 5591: 1.28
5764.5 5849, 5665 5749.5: 1.14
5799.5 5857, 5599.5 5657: 1.29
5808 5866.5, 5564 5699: 1.22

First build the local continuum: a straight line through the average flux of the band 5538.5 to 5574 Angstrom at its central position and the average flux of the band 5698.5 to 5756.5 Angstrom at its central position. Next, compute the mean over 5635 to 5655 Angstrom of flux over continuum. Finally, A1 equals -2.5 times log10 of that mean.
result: 0.06 mag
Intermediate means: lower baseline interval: 0.693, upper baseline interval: 0.773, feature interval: 0.697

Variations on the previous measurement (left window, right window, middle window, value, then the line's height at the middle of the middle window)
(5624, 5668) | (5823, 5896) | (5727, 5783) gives -0.16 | 0.689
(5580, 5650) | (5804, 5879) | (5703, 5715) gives -0.05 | 0.703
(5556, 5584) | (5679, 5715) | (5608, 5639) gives 0.07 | 0.701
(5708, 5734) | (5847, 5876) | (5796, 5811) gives -0.19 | 0.732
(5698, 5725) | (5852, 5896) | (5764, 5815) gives -0.22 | 0.68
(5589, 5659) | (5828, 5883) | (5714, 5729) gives -0.11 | 0.696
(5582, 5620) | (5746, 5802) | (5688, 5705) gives 0.04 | 0.747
